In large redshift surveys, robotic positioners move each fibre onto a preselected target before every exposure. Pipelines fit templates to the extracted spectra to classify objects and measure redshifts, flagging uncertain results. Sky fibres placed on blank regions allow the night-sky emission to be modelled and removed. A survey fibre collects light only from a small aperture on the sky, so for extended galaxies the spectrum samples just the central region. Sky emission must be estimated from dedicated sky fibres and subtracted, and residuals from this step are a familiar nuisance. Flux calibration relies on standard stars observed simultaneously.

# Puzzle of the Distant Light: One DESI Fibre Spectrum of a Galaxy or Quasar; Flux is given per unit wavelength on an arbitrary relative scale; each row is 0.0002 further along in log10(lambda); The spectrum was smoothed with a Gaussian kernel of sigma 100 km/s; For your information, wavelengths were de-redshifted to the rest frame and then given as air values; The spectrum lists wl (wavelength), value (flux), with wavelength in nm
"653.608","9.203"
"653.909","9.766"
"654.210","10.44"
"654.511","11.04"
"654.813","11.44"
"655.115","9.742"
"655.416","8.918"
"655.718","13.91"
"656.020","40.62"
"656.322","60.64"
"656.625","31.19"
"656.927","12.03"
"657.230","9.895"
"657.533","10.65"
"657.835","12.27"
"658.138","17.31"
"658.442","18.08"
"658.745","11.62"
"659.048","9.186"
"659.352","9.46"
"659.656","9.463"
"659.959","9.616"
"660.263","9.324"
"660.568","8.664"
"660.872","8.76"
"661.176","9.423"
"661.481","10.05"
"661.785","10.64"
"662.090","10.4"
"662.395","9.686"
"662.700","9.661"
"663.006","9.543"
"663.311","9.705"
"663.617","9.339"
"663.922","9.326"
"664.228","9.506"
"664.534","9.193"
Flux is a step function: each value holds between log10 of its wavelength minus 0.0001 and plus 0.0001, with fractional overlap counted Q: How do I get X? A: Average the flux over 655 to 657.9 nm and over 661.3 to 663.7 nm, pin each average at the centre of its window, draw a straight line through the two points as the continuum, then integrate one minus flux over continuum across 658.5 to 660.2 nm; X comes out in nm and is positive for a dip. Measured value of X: 0.60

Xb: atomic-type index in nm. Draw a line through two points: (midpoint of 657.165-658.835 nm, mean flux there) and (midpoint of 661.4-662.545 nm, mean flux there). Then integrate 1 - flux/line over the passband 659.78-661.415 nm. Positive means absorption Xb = 0.31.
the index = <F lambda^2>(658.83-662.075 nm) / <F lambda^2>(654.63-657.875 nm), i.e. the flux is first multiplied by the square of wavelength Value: 0.5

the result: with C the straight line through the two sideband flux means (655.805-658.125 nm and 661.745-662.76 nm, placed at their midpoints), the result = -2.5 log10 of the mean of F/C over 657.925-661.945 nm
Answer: 0.43 mag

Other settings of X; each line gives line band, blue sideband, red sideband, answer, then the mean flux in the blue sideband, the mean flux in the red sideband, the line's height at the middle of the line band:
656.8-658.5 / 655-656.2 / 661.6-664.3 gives 0.363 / 19.6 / 9.77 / 16.9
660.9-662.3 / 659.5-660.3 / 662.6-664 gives -0.071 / 9.49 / 9.52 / 9.51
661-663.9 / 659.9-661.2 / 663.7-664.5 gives -0.172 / 9.1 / 9.38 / 9.25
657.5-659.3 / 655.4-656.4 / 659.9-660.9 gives 0.562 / 31.9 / 9.08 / 19.2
